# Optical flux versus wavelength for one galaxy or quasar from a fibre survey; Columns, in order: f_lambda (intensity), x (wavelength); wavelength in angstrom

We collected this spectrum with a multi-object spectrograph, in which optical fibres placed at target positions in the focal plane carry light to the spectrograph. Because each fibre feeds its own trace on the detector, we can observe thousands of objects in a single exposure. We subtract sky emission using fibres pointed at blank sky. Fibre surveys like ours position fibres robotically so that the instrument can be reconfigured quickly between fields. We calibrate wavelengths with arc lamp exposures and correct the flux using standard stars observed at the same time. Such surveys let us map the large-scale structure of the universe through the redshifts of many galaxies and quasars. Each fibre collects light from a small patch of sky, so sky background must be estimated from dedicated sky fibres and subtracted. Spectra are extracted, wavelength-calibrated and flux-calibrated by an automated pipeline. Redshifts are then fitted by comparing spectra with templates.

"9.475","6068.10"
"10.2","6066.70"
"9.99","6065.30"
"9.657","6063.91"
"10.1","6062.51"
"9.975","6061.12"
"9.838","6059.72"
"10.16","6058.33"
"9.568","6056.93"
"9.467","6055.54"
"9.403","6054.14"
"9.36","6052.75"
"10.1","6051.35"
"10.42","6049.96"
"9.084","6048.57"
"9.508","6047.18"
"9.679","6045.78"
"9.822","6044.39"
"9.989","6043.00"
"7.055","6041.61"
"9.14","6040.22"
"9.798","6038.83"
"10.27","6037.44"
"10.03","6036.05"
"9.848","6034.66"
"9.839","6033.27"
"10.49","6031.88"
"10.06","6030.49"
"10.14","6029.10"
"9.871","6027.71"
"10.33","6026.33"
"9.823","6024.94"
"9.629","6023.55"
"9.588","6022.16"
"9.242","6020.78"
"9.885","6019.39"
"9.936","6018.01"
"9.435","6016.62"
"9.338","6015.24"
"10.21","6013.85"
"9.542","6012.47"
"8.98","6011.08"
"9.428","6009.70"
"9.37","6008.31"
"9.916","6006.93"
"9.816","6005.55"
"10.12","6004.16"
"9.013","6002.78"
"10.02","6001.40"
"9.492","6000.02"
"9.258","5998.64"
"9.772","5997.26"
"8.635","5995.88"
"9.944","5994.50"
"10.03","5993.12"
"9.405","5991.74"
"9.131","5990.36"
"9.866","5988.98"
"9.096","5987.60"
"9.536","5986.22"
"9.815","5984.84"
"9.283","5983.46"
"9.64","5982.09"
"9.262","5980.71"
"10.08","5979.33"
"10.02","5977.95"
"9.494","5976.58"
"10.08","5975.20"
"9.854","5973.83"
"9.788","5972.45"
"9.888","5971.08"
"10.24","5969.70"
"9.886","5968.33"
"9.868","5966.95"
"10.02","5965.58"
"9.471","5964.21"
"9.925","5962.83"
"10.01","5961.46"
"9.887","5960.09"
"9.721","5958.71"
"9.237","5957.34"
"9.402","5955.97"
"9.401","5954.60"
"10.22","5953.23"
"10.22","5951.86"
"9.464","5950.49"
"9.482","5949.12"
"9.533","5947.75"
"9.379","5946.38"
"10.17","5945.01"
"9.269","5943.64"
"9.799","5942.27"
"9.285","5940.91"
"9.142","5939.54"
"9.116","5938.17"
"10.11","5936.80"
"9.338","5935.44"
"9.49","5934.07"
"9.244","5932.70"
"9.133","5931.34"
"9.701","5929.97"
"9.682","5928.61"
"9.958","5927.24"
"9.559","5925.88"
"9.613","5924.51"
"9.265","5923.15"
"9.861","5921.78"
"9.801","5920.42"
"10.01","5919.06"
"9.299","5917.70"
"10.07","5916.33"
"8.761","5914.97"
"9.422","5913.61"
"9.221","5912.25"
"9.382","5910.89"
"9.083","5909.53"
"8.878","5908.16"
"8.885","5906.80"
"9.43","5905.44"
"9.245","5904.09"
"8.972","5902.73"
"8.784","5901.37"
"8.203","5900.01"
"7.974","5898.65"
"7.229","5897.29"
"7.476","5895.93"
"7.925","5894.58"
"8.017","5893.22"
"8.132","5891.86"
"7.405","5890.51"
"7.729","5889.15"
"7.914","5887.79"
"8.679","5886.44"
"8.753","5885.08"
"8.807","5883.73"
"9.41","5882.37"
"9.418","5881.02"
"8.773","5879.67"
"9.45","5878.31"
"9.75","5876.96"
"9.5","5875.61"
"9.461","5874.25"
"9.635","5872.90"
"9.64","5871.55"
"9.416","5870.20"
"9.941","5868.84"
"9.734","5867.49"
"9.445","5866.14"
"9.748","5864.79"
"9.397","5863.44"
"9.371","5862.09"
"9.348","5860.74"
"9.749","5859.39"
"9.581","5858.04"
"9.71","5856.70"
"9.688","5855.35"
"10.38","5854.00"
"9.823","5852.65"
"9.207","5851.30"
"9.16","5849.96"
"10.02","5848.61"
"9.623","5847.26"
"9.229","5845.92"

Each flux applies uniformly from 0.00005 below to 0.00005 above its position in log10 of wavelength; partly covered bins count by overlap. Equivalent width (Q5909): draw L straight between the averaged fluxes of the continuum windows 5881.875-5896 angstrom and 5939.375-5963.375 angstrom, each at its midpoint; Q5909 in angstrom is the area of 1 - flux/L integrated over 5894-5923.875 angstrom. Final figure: -1.0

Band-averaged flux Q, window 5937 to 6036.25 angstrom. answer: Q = 9.69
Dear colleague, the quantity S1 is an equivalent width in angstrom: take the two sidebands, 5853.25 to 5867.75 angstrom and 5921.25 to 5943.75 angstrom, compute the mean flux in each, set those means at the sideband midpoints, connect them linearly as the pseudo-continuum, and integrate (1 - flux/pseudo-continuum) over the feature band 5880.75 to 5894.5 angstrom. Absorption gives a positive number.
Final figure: 1.7 angstrom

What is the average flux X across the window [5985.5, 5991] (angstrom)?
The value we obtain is 9.4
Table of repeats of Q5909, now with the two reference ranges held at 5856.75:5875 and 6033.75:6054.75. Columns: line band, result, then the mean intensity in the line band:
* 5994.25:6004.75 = 0.1 angstrom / 9.52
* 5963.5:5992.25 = -0.4 angstrom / 9.7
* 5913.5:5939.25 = 0.1 angstrom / 9.55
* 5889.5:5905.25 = 2.3 angstrom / 8.16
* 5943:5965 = -0.2 angstrom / 9.68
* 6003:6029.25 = -0.3 angstrom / 9.69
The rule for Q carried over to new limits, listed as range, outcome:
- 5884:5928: 8.84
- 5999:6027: 9.65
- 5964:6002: 9.68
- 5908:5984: 9.62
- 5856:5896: 9.07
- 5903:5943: 9.44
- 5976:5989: 9.6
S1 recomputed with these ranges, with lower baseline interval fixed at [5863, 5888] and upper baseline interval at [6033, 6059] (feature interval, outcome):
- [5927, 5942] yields -0.1 angstrom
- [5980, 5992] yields 0.1 angstrom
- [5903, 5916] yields 0.3 angstrom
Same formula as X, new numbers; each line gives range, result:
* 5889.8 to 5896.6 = 7.8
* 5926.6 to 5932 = 9.61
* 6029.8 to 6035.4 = 10.1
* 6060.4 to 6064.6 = 9.9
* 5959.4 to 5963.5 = 9.94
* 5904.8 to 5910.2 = 9.05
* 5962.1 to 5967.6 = 9.83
